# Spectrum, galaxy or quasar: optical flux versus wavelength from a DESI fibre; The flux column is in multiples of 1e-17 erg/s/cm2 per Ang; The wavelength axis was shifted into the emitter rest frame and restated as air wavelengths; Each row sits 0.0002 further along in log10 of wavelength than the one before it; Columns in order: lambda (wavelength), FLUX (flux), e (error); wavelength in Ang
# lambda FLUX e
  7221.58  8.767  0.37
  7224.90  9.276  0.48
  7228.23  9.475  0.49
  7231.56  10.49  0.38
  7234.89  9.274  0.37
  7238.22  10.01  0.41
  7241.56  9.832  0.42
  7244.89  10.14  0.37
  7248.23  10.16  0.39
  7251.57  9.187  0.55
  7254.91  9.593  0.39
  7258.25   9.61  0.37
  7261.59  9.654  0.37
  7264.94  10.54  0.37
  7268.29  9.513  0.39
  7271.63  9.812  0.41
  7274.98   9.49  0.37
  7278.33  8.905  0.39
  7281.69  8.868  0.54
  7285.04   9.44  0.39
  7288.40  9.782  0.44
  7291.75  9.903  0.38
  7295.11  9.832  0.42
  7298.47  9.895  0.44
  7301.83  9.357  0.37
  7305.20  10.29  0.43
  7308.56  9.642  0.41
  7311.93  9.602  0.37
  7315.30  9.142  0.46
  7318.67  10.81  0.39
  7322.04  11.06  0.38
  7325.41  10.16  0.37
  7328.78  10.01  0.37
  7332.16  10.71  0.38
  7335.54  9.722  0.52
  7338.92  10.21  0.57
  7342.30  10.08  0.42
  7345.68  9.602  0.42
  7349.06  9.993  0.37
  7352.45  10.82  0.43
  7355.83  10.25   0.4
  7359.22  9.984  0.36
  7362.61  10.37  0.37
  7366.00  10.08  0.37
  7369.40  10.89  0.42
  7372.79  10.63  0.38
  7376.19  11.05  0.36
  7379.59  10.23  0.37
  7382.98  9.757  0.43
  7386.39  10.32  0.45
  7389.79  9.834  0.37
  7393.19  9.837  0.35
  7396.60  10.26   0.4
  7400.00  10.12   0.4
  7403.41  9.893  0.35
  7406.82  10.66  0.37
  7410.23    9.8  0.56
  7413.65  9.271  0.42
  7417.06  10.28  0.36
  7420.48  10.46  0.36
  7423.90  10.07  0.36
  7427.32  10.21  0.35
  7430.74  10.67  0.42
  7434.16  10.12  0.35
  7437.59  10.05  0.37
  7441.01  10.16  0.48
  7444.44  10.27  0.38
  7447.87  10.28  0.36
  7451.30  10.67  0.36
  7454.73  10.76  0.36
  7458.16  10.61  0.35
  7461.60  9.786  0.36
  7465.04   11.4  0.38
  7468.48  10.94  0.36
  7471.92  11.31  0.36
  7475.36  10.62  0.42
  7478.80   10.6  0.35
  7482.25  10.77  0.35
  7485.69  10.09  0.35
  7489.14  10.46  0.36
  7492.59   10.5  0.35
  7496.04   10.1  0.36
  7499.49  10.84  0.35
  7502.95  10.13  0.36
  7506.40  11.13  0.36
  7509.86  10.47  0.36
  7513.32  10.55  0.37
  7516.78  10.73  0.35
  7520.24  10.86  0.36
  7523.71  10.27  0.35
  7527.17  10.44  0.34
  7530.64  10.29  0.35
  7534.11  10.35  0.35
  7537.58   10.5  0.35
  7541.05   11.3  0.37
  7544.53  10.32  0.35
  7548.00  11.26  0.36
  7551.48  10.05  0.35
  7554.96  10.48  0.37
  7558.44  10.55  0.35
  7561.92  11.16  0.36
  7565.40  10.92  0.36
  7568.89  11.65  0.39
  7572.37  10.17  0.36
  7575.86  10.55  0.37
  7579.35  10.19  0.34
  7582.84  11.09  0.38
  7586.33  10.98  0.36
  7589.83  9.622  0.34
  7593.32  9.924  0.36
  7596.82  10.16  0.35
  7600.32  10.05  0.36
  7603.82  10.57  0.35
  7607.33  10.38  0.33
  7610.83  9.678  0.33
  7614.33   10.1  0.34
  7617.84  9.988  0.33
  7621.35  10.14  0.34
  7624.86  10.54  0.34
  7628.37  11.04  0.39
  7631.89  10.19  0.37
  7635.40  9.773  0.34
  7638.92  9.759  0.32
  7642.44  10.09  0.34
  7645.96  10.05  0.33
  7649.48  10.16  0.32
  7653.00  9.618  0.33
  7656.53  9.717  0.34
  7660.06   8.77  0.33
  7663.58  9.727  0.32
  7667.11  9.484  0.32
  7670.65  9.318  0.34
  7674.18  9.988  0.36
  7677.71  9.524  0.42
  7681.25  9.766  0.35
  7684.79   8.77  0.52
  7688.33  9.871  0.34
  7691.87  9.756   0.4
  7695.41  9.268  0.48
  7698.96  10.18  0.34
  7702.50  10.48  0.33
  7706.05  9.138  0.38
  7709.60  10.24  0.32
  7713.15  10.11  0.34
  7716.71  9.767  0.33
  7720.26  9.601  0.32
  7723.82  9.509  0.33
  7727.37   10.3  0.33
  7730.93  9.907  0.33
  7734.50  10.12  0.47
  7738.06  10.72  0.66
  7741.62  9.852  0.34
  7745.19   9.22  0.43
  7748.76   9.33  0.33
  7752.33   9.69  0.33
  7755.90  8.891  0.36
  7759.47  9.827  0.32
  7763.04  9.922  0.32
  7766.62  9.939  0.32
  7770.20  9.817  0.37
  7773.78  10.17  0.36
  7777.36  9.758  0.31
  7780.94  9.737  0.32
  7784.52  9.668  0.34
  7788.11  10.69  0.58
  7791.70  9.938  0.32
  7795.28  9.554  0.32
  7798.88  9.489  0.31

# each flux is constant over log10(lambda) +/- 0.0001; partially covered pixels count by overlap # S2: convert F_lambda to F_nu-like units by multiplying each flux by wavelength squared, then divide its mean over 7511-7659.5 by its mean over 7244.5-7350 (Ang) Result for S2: 1.14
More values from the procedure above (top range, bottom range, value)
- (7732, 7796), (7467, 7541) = 0.99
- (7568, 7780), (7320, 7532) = 1.02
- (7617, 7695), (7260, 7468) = 1.05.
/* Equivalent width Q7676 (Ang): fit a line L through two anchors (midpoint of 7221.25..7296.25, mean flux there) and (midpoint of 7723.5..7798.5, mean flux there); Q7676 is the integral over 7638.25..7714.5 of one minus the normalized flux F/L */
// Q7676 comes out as 0.7 Ang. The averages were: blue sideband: 9.65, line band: 9.72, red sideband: 9.84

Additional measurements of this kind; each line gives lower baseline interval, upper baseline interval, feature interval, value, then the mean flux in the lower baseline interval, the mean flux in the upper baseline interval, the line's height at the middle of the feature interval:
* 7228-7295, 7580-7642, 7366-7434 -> -2.1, 9.69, 10.2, 9.91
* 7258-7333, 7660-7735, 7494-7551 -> -4.8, 9.82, 9.72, 9.77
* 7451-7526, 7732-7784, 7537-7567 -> -0.9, 10.6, 9.78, 10.4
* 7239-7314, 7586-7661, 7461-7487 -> -2.2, 9.68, 10.1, 9.89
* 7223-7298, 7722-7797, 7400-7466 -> -3.7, 9.67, 9.84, 9.73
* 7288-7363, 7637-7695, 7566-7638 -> -4.6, 10.1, 9.64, 9.72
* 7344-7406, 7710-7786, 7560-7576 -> -1.5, 10.2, 9.81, 10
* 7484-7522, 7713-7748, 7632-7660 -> 0.8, 10.5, 9.88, 10.1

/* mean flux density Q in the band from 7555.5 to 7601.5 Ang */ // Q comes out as 10.5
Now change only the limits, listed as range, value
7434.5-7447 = 10.2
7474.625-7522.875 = 10.6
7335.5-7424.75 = 10.2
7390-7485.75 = 10.4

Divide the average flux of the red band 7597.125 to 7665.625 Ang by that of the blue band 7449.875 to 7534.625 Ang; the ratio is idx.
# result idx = 0.9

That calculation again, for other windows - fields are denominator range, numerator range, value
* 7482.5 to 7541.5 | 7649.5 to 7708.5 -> 0.91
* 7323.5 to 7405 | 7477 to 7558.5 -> 1.03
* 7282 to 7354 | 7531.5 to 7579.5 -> 1.07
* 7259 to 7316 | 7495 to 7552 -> 1.10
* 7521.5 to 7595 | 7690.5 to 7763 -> 0.93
